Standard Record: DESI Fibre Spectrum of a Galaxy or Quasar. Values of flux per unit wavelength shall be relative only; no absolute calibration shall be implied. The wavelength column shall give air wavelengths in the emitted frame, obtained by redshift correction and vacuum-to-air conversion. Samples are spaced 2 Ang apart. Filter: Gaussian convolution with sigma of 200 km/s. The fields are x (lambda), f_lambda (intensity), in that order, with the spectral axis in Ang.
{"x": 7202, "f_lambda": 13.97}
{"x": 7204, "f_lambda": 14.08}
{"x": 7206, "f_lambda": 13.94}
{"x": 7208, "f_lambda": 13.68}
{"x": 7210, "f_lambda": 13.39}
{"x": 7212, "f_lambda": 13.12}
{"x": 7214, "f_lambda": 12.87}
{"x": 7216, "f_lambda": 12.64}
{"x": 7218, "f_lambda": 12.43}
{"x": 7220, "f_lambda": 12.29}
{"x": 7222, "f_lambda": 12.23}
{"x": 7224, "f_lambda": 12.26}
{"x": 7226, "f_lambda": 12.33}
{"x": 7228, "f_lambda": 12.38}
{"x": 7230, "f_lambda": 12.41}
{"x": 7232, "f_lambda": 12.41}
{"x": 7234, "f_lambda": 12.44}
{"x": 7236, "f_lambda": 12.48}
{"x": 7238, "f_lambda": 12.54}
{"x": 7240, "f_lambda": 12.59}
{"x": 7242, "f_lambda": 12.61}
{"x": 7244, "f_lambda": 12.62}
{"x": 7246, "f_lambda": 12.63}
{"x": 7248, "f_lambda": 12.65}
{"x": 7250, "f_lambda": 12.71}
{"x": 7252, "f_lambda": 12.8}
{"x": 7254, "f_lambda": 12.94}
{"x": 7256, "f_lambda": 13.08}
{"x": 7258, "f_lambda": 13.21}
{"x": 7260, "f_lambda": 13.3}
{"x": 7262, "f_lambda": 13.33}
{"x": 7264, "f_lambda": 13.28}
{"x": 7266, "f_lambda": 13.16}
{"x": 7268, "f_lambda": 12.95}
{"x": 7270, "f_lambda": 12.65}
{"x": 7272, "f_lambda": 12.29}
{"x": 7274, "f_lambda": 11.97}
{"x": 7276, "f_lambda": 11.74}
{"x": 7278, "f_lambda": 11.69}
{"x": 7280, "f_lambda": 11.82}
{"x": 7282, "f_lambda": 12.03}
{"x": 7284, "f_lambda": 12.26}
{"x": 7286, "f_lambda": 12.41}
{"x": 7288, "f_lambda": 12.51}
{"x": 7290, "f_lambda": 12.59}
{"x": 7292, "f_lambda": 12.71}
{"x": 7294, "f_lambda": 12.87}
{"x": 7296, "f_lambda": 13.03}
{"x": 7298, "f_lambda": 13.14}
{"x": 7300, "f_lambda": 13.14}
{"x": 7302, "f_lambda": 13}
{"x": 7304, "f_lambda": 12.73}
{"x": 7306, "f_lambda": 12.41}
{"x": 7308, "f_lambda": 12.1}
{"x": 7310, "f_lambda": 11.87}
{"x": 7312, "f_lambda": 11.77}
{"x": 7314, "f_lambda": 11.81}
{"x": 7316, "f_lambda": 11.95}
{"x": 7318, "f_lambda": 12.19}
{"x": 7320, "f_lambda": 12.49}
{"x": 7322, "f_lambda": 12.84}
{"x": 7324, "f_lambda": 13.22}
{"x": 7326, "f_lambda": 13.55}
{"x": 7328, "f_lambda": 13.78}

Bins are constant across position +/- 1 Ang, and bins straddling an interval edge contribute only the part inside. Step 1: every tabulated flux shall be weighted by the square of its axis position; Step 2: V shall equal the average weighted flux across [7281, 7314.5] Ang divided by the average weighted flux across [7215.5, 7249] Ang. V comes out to 1.0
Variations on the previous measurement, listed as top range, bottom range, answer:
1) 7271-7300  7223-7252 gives 1.00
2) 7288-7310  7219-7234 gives 1.05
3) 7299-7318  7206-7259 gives 0.99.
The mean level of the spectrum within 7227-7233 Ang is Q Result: 12.4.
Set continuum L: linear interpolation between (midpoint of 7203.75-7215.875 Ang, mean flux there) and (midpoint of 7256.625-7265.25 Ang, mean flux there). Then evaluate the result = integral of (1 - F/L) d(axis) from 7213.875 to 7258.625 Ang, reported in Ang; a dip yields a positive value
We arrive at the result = 2.5 Ang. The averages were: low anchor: 13.4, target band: 12.6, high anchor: 13.3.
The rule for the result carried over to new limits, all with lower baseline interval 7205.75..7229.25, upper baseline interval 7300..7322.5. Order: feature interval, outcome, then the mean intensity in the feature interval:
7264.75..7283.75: 0.3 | 12.3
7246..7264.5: -0.6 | 13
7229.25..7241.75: 0.2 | 12.5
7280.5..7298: -0.2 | 12.6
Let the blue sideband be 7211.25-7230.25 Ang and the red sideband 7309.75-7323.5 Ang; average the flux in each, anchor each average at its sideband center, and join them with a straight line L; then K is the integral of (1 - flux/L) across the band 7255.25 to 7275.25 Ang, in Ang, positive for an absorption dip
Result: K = -0.9 Ang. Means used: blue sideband 12.5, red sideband 12.2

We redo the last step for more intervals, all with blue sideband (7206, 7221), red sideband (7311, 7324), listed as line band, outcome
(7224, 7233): 0.4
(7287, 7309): -0.6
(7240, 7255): 0.1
